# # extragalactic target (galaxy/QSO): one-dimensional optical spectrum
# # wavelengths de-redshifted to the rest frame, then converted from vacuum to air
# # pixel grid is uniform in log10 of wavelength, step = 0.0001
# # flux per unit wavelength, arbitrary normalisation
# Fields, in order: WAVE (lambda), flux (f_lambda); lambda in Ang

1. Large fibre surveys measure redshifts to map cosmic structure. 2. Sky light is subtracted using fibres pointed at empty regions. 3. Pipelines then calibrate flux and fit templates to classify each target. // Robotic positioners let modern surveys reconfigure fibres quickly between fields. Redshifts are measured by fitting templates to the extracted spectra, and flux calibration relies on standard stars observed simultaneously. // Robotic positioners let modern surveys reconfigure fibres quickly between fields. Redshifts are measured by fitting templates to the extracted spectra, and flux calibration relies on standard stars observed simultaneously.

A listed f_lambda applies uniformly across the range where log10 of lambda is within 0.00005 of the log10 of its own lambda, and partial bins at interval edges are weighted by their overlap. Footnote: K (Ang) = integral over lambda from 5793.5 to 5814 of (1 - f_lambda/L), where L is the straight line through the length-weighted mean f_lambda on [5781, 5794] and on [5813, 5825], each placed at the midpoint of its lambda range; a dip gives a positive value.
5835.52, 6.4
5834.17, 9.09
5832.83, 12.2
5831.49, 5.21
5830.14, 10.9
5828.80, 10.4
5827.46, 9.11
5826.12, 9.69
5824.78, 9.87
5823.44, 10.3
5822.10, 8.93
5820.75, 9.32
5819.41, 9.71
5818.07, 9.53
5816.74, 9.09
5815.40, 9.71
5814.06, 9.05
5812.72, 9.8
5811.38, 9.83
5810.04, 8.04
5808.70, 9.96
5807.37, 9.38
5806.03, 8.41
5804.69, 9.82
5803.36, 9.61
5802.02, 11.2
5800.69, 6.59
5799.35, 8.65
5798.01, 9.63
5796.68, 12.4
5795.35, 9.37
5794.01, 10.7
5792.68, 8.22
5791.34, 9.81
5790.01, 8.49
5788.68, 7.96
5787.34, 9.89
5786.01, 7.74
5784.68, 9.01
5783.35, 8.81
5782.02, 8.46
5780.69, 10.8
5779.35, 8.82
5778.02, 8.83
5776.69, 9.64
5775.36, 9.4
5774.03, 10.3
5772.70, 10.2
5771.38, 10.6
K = -0.8 Ang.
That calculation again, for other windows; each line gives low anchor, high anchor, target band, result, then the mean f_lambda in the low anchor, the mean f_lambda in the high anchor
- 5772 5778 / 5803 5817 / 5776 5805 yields 0.90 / 9.79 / 9.34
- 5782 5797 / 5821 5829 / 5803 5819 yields 0.20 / 9.2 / 9.65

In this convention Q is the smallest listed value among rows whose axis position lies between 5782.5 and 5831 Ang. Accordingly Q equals 6.59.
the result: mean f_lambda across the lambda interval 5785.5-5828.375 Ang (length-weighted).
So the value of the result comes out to 9.38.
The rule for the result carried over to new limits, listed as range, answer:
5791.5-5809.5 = 9.53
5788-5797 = 9.45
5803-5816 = 9.35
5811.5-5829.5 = 9.59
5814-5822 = 9.39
